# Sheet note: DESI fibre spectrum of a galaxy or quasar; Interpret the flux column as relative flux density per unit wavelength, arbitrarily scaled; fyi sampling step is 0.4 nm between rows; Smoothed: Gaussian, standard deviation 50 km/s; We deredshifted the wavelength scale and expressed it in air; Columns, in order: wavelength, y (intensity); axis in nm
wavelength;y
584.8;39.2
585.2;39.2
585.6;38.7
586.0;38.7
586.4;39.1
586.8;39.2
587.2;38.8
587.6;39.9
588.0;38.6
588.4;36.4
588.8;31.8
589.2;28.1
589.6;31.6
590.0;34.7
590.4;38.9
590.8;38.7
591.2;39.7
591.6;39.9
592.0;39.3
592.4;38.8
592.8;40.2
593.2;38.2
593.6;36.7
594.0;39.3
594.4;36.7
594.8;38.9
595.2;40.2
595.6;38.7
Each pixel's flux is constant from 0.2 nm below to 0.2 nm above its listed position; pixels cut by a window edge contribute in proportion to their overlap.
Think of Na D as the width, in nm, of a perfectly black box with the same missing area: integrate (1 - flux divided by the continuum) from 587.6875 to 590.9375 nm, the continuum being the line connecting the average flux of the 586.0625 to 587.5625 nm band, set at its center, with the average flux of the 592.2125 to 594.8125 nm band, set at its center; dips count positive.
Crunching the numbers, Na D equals 0.324 nm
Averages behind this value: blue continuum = 39.1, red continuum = 38.4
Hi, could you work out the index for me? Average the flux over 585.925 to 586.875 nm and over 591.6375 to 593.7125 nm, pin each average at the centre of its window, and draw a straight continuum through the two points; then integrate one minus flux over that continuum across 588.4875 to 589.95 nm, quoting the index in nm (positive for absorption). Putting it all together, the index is 0.283 nm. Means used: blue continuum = 39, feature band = 31.4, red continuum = 38.8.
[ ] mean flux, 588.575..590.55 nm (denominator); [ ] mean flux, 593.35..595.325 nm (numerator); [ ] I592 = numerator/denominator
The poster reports 1.16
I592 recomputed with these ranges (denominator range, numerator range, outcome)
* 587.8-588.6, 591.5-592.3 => 1.05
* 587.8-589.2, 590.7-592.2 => 1.14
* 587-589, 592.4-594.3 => 1.04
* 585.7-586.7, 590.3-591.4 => 1.01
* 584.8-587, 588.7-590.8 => 0.86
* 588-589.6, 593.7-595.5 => 1.18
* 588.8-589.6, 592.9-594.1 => 1.28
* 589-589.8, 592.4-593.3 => 1.31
